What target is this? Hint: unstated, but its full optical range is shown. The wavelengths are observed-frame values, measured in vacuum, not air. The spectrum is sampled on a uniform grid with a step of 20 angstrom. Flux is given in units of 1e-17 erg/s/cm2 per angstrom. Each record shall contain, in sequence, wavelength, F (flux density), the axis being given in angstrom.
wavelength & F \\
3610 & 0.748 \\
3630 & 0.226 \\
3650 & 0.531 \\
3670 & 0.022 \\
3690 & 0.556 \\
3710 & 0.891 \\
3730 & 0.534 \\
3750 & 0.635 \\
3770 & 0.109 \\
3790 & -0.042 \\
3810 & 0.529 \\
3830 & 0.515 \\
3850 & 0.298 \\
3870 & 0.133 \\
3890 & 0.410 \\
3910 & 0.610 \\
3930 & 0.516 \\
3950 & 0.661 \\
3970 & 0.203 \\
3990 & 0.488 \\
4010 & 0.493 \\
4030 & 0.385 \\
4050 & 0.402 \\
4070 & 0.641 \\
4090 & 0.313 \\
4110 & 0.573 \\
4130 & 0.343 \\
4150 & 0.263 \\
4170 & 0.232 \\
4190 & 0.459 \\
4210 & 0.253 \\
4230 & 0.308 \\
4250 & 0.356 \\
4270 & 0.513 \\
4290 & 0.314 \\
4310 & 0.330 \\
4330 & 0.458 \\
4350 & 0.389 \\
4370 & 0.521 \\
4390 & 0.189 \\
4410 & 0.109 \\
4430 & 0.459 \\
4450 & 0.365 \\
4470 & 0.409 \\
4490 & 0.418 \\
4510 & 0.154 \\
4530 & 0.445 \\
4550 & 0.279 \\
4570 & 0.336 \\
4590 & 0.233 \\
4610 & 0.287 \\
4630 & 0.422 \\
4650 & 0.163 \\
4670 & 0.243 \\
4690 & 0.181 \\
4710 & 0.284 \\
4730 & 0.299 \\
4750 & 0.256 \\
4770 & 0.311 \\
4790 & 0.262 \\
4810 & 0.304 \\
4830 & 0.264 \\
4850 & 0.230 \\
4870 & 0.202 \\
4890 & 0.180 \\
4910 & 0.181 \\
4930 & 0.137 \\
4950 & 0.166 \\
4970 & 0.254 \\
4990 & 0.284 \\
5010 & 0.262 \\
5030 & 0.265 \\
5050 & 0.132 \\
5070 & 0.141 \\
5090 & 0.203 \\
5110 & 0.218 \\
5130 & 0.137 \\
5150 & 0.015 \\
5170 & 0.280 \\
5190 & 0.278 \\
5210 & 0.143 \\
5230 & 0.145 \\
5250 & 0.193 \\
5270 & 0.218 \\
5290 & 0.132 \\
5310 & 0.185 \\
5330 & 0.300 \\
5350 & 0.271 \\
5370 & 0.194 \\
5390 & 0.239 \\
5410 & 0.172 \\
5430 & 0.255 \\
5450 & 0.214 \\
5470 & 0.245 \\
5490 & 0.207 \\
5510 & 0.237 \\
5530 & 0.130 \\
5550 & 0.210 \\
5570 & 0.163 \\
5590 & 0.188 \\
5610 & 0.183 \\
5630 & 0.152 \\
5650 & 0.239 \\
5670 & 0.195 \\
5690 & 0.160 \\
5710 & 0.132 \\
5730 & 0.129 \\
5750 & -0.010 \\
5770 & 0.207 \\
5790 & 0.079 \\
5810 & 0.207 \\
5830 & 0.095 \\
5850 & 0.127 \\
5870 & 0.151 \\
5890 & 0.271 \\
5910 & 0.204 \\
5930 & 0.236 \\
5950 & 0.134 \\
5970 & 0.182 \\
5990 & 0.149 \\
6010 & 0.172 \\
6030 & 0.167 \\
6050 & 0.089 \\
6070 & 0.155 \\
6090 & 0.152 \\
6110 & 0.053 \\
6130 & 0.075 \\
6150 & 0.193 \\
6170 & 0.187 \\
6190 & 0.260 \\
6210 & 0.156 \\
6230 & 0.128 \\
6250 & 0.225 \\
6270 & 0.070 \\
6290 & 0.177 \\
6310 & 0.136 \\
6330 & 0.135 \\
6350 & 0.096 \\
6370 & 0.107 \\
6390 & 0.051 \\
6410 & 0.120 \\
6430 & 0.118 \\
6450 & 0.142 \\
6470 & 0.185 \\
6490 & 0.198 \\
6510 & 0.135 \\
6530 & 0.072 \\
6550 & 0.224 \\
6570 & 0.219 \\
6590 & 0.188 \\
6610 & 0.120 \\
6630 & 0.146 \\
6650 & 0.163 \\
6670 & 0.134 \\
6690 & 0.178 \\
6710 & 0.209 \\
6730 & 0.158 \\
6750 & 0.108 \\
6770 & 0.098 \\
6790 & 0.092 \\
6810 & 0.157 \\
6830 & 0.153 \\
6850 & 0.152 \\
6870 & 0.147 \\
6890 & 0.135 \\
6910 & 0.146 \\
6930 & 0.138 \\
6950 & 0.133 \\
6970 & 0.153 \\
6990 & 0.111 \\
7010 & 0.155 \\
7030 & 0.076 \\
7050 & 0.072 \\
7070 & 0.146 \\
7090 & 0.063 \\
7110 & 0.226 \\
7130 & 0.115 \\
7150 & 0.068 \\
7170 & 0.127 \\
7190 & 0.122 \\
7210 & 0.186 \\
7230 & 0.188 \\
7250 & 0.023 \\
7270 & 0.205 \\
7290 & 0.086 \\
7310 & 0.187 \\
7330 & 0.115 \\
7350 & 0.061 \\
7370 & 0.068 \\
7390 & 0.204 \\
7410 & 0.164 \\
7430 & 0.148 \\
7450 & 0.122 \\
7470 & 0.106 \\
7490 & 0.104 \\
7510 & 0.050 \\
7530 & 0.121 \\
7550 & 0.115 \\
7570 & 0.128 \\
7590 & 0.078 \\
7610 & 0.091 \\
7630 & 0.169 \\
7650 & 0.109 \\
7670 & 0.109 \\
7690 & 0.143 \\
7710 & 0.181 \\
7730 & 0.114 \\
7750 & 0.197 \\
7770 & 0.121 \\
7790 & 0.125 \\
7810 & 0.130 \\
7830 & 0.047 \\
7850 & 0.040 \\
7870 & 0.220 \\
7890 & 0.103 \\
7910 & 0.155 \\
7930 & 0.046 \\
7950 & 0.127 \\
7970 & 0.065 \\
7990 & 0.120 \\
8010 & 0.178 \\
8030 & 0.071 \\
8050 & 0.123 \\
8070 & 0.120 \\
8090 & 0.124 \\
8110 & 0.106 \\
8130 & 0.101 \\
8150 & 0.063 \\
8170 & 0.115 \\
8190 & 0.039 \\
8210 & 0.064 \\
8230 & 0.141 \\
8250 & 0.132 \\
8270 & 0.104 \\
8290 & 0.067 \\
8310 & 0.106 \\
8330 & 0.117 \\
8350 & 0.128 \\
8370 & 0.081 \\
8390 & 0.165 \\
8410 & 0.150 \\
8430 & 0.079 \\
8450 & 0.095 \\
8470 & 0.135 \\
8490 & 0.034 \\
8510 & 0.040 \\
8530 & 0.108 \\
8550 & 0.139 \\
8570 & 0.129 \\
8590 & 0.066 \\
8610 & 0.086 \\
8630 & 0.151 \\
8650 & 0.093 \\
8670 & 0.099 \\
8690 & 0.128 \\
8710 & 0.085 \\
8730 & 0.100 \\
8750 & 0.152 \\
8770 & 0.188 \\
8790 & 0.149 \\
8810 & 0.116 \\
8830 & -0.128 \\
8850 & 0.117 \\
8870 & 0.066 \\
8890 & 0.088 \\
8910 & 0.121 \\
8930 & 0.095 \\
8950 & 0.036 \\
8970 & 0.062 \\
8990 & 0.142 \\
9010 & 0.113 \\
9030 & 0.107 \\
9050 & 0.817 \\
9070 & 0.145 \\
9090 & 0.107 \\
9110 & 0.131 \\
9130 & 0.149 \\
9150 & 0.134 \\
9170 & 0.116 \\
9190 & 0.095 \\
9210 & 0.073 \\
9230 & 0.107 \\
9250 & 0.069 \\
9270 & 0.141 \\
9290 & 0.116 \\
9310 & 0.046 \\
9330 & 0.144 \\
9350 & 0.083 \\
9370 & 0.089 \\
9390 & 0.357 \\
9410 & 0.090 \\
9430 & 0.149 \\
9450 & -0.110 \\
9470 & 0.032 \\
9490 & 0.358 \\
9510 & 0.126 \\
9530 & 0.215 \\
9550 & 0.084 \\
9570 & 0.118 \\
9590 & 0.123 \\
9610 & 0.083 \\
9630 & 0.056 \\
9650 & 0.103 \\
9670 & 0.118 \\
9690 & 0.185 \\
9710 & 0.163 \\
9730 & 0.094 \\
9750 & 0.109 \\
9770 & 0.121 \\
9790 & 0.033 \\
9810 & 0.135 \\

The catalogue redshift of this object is 1.43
